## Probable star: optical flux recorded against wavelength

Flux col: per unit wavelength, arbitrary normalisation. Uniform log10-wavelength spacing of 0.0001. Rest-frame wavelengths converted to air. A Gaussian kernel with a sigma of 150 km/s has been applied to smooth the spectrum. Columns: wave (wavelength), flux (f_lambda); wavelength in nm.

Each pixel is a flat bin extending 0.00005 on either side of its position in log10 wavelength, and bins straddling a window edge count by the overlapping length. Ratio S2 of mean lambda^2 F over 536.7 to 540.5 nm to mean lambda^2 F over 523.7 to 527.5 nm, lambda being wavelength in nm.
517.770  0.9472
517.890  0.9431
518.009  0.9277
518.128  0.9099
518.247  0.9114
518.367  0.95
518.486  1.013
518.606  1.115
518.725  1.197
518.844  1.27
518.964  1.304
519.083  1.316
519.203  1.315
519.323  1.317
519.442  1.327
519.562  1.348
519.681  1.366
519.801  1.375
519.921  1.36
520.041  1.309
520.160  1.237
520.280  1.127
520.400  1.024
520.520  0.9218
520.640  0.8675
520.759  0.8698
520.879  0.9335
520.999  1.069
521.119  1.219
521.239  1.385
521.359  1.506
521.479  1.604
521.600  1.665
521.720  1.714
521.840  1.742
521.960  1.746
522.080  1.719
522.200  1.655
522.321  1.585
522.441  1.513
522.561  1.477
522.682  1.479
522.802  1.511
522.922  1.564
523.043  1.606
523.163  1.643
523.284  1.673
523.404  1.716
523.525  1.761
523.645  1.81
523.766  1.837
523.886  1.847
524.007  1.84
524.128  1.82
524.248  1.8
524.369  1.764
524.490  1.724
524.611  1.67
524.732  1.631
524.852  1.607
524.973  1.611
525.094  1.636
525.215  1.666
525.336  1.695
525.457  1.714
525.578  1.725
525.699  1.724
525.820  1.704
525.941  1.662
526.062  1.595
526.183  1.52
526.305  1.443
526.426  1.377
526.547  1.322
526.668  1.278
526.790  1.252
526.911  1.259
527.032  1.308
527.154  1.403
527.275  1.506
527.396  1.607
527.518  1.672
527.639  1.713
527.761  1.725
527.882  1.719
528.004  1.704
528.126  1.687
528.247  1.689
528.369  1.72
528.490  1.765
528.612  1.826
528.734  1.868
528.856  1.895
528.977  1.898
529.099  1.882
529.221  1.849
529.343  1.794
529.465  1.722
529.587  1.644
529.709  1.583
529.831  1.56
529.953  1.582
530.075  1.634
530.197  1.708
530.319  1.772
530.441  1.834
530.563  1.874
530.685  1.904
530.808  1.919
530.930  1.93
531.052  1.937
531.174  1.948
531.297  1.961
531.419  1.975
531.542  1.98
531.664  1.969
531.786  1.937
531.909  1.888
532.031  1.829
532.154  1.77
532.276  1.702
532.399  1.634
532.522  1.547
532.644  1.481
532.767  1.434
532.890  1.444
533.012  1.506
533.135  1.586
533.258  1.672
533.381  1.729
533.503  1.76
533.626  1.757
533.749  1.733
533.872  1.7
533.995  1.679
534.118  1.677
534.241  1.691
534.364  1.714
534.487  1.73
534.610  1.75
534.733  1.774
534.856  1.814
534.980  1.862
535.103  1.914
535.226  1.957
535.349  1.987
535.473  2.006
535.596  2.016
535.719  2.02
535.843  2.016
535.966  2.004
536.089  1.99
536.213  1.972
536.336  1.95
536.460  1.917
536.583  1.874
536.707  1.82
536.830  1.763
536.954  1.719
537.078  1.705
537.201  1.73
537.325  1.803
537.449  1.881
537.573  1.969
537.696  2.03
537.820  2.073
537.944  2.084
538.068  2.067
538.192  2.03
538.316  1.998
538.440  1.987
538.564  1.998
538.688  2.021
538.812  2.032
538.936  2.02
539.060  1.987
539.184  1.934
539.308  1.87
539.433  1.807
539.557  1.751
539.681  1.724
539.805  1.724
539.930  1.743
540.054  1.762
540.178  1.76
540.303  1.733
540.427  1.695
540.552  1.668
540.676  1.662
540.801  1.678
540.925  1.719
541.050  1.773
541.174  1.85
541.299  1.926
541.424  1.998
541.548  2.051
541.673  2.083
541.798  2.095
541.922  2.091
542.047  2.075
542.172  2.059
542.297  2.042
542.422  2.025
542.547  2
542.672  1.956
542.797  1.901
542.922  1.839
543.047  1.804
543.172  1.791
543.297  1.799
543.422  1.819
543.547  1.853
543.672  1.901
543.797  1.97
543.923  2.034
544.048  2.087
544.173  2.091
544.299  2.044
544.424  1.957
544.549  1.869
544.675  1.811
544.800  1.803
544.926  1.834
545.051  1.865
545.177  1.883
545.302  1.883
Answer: 1.2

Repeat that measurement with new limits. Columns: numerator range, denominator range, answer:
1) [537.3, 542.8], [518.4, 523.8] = 1.47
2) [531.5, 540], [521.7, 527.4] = 1.19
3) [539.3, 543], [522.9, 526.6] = 1.19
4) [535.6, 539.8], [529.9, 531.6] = 1.06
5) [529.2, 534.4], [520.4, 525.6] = 1.15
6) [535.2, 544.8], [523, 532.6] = 1.17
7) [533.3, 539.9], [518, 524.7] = 1.40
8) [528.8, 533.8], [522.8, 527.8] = 1.11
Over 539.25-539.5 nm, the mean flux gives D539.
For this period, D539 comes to 1.83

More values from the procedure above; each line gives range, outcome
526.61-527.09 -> 1.27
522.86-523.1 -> 1.58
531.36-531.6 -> 1.97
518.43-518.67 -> 1.07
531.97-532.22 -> 1.8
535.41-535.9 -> 2.01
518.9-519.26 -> 1.31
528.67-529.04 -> 1.89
